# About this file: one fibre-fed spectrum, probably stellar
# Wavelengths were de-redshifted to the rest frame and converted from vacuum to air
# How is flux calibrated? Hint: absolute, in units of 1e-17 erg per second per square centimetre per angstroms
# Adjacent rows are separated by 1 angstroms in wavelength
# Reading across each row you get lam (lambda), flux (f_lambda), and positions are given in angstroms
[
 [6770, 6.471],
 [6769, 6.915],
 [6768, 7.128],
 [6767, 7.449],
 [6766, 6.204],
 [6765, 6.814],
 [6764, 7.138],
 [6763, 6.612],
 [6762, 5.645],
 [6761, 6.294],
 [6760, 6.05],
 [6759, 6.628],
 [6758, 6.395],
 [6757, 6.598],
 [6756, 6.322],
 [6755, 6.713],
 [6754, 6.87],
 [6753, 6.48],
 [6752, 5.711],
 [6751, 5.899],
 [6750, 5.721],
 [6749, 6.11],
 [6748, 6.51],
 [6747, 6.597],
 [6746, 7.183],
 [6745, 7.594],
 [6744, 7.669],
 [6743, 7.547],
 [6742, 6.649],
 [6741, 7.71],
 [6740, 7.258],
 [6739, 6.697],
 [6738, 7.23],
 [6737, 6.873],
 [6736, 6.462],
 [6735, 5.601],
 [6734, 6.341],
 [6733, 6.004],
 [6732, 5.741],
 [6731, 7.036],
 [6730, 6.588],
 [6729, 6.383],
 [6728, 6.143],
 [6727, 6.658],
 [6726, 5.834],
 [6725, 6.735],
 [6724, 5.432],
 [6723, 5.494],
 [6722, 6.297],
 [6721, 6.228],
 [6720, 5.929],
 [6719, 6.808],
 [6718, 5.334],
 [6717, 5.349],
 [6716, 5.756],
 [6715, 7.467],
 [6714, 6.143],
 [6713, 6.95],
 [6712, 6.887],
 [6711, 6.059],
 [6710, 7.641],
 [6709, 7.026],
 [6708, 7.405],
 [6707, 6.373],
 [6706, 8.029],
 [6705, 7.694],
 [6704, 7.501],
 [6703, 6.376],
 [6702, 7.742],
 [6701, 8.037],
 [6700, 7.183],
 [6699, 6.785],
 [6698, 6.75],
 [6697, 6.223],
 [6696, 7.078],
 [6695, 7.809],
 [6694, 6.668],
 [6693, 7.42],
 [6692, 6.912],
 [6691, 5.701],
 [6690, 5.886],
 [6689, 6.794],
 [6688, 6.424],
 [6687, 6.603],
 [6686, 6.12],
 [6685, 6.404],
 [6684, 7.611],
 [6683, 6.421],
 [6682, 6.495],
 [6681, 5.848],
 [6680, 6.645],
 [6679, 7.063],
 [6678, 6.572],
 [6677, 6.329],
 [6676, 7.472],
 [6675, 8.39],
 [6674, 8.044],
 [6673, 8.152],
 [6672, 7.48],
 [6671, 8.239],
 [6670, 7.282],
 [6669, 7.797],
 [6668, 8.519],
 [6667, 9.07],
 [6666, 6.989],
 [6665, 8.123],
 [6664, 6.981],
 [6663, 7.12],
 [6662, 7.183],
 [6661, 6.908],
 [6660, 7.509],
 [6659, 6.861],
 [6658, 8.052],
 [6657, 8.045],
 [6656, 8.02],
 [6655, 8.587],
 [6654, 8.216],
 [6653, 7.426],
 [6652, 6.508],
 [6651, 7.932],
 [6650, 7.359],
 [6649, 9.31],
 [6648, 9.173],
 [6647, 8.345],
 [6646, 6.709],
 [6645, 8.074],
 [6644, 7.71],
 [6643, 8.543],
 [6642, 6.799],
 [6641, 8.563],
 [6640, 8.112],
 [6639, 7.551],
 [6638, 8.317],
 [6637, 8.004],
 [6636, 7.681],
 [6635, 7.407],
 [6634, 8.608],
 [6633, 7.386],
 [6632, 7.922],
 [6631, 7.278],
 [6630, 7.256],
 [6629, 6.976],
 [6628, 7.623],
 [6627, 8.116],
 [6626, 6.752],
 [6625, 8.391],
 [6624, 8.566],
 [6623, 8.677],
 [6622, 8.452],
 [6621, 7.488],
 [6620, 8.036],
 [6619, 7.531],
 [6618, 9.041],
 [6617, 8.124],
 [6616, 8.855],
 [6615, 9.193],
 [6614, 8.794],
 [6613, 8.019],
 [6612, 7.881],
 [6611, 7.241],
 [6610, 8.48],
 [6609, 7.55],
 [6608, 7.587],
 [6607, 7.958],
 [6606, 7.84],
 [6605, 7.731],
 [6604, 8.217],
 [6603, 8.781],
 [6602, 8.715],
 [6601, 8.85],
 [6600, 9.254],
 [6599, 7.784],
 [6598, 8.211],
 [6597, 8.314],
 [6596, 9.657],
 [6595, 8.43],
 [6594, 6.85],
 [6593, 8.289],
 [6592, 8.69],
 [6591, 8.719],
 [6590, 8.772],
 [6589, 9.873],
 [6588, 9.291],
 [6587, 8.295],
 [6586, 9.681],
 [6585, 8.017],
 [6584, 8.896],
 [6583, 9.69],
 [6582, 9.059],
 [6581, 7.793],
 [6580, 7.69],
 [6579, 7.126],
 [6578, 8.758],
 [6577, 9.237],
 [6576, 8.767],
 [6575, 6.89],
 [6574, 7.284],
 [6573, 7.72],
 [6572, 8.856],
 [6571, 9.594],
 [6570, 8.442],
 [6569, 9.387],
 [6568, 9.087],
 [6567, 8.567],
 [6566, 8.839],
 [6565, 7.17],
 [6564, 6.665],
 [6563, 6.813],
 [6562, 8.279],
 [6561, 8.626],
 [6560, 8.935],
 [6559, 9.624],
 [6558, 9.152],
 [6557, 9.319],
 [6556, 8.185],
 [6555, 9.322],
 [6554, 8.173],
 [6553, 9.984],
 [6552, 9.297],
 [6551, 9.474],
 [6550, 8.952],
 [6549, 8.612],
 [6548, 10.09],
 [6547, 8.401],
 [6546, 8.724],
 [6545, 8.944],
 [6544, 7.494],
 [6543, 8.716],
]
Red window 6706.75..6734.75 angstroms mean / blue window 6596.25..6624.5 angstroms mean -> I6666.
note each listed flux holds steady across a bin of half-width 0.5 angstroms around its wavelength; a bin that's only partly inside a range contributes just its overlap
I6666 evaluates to 0.8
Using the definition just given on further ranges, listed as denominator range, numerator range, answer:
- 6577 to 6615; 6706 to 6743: 0.77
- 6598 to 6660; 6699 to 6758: 0.83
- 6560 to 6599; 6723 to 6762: 0.77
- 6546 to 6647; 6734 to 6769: 0.80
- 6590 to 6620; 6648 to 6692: 0.88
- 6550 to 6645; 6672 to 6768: 0.80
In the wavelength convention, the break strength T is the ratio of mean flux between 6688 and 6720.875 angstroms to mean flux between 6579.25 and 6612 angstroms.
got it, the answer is 0.8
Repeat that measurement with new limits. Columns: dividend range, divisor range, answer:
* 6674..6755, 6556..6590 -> 0.78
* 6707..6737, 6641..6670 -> 0.81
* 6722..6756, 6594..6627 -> 0.79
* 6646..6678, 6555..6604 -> 0.91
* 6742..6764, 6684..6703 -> 0.96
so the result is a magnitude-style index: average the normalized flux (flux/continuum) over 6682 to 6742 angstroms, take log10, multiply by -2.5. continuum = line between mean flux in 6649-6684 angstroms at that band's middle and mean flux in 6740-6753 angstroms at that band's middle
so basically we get 0.07 mag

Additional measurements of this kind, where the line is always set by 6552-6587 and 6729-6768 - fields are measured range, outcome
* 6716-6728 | 0.15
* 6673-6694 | 0.08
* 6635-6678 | -0.03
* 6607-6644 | -0.01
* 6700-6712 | -0.03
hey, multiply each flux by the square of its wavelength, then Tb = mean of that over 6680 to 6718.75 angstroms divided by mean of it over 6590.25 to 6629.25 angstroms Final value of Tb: 0.85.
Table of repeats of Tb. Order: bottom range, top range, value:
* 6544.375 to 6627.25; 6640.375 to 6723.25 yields 0.87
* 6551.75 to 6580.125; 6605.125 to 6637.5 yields 0.95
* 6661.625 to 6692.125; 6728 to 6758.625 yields 0.95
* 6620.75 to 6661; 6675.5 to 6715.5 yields 0.89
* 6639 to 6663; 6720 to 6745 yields 0.86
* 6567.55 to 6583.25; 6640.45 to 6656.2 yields 0.96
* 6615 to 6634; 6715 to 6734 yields 0.79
